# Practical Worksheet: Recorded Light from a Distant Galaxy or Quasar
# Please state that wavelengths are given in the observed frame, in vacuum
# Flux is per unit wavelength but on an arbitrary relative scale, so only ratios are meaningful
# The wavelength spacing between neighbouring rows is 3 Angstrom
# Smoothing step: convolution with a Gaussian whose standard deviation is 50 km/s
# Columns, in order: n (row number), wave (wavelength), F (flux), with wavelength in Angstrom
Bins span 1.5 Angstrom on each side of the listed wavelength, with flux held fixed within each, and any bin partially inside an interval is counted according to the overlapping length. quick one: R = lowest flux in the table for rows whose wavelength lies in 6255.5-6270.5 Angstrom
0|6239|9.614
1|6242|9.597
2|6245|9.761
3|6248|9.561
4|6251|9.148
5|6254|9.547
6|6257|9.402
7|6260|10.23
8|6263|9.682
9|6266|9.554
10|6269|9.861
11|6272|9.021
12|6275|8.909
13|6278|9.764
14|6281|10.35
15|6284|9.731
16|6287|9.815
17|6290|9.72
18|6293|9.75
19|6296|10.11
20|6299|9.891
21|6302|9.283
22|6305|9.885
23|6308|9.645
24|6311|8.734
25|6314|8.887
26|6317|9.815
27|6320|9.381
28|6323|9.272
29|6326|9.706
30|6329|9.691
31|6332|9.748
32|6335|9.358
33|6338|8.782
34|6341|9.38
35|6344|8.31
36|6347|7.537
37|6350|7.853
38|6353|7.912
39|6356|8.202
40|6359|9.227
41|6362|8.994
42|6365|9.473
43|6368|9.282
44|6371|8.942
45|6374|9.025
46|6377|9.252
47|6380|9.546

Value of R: 9.402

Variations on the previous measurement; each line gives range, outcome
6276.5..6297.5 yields 9.72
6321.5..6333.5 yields 9.272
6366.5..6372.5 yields 8.942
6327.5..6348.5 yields 7.537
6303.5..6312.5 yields 8.734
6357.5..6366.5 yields 8.994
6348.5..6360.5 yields 7.853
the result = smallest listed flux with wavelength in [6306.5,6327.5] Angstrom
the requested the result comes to 8.734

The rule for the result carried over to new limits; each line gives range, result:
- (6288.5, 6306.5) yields 9.283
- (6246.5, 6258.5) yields 9.148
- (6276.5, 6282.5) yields 9.764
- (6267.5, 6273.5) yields 9.021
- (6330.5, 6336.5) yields 9.358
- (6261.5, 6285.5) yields 8.909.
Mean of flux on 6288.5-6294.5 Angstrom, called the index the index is 9.74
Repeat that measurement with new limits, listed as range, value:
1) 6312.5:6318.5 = 9.35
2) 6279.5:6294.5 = 9.87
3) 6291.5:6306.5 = 9.78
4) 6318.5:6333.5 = 9.56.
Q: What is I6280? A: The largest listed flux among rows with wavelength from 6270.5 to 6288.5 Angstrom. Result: 10.35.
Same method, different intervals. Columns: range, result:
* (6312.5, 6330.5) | 9.815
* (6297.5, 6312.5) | 9.891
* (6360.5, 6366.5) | 9.473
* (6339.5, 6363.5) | 9.38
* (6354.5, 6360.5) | 9.227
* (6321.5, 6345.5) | 9.748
